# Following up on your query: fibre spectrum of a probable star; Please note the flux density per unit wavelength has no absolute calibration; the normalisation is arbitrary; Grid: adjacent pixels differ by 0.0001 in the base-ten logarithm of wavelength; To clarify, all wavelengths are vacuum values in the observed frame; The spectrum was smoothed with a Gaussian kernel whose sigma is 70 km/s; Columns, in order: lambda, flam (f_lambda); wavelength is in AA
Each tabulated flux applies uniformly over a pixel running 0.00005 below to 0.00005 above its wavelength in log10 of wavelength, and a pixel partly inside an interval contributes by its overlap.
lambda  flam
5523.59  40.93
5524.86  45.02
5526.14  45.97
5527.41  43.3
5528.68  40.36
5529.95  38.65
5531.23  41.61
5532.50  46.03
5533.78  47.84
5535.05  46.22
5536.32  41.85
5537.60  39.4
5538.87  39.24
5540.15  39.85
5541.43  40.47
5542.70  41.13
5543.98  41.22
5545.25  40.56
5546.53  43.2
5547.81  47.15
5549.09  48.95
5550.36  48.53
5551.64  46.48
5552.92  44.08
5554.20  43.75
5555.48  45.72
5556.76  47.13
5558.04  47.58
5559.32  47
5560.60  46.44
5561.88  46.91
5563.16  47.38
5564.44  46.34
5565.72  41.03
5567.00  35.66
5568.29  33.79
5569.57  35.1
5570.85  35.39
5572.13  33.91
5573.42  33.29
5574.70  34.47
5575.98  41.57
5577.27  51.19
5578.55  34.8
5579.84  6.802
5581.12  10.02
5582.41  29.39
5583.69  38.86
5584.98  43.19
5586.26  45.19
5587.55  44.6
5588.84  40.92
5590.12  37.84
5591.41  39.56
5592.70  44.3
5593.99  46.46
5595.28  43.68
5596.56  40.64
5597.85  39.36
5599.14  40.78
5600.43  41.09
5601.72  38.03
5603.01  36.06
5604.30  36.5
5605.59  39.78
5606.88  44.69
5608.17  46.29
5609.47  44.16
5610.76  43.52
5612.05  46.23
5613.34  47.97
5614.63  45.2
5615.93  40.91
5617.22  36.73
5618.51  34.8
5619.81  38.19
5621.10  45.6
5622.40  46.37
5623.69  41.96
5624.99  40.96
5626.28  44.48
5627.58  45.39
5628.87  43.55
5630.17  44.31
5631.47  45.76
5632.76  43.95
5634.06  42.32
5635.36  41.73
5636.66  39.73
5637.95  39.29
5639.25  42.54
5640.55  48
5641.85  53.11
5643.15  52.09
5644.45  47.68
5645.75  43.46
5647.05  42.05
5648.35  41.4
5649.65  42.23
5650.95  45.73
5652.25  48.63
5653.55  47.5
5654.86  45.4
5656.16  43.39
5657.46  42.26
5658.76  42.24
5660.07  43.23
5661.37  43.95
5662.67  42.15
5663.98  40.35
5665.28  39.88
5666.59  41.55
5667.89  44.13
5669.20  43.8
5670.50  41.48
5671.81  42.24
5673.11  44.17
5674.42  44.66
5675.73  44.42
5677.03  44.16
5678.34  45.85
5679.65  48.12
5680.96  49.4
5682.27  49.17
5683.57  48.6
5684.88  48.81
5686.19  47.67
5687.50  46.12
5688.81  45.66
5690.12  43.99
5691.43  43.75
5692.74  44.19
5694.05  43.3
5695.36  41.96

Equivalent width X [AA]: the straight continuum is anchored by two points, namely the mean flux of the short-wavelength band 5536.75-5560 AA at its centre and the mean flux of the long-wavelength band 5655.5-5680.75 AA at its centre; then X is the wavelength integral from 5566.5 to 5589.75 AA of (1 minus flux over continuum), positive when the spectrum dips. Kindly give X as 4.7 AA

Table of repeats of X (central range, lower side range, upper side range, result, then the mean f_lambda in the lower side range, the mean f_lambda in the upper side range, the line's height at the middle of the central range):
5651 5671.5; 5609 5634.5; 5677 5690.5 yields 1.1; 43.1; 47.2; 45.7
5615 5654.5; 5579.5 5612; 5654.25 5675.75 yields -2.5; 38.9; 42.9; 41.1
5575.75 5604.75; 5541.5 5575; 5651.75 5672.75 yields 3.3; 42.4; 43.2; 42.7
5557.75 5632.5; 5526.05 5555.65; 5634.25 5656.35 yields 6.4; 43.3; 44.9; 44.1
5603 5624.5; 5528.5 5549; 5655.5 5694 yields 0.6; 42.4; 44.5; 43.5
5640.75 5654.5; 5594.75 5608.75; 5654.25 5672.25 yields -1.4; 40.6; 42.6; 42.1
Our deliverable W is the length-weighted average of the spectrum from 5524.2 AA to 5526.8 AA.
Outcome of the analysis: 45.4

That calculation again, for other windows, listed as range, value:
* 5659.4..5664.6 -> 42.4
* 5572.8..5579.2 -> 39.1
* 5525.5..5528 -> 44.6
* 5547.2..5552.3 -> 47.8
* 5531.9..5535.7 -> 46.7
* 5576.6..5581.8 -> 25.8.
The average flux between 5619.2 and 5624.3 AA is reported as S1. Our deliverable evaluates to 43.1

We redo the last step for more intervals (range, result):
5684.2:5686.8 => 48.2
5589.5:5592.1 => 38.7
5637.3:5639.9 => 41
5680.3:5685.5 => 49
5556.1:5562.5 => 47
